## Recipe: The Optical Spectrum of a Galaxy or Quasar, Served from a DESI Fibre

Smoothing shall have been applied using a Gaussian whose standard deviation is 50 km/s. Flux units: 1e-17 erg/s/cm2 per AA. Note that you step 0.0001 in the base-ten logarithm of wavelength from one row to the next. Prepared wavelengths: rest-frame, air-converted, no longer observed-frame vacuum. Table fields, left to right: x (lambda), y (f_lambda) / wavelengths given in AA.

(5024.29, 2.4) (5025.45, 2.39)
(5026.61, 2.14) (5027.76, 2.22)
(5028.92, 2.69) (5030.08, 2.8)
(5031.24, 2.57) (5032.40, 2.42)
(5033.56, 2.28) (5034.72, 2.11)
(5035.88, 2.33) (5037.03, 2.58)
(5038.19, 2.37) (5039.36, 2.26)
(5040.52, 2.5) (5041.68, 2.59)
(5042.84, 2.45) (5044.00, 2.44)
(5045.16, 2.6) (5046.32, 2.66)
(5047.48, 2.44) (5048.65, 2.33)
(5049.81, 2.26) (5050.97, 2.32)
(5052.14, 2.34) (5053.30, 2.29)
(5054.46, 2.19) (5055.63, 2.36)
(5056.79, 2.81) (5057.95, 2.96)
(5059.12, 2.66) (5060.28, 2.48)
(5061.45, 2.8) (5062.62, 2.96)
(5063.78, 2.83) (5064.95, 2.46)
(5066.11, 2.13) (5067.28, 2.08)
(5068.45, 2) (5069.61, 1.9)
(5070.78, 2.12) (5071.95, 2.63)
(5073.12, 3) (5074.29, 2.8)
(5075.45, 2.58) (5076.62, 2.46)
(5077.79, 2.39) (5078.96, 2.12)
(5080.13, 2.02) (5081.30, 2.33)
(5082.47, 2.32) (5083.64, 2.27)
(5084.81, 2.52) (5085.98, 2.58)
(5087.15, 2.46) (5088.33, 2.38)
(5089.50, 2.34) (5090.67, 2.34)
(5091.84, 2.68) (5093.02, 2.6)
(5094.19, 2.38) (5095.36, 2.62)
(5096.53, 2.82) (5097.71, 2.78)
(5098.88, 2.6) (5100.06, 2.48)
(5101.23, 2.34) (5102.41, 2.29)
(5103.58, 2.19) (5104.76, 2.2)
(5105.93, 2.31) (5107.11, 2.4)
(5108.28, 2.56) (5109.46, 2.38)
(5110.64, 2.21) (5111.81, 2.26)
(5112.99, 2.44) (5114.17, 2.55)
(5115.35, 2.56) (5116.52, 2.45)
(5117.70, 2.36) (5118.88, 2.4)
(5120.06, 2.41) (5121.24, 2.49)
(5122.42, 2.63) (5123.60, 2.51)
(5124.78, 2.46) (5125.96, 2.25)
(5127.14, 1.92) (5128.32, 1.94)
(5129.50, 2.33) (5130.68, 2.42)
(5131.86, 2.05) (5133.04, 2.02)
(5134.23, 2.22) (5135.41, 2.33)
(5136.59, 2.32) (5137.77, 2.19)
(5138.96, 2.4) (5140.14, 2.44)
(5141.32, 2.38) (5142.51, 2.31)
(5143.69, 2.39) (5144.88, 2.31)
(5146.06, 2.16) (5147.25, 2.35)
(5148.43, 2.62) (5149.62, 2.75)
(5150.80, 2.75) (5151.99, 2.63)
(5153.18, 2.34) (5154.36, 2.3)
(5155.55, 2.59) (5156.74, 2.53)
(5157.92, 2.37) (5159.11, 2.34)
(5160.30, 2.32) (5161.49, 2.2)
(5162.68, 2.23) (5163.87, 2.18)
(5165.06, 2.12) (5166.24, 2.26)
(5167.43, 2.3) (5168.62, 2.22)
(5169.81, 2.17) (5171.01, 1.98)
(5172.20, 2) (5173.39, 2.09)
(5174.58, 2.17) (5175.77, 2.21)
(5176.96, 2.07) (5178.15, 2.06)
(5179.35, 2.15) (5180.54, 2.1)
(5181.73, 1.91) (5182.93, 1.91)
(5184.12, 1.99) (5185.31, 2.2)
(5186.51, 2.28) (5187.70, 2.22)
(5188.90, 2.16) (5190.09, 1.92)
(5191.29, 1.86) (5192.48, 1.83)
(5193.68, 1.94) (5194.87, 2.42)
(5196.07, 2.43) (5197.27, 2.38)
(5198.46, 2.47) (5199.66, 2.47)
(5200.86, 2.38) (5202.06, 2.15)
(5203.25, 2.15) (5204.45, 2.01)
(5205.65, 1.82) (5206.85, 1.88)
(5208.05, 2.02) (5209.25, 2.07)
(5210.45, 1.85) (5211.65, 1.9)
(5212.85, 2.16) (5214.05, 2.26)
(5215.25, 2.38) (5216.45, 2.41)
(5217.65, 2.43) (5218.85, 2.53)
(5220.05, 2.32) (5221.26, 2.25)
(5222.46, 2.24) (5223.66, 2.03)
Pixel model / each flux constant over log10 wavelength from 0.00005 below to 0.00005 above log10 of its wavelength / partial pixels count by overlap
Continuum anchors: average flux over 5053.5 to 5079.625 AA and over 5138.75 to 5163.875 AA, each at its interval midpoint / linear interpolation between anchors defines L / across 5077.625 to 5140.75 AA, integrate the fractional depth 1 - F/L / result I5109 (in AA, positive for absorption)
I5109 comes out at 1.8 AA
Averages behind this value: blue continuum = 2.48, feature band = 2.37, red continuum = 2.41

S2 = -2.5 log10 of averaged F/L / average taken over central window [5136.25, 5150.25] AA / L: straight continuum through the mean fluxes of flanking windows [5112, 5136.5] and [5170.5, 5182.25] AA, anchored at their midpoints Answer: -0.069 mag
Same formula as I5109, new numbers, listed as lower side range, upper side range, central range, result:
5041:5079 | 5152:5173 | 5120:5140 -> 0.40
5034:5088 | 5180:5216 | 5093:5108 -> -0.73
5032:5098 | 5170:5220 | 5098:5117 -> -0.37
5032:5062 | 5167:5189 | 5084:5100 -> -1.39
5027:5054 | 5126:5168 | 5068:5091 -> 0.07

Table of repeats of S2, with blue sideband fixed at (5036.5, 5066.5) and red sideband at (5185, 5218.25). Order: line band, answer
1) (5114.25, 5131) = -0.01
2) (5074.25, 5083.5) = 0.04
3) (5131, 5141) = 0.03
